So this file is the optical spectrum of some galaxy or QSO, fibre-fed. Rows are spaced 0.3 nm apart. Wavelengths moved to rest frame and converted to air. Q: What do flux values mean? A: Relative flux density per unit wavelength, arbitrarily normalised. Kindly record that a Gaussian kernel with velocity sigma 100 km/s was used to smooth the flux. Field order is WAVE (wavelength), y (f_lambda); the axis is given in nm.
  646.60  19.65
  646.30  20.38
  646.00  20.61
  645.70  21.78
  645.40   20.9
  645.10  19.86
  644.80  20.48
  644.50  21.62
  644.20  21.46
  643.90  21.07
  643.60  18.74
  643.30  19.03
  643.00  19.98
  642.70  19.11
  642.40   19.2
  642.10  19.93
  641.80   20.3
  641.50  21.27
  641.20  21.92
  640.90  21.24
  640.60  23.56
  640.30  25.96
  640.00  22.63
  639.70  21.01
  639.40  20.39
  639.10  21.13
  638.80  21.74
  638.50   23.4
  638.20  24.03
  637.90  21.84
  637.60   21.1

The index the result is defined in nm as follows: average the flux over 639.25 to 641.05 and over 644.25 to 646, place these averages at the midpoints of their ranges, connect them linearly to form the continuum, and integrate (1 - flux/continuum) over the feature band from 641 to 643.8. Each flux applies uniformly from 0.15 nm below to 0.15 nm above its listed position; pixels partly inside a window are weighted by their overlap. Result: 0.231 nm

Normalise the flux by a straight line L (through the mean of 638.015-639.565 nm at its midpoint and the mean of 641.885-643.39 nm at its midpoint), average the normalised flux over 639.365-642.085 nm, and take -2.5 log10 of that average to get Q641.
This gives -0.06 mag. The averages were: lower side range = 22.1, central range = 22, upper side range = 19.5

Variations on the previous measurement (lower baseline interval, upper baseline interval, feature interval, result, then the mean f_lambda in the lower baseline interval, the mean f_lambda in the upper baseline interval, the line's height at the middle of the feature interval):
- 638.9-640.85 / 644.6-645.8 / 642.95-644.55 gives 0.049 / 22.4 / 20.7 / 21.2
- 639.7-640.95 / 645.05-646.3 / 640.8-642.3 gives 0.091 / 23.2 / 20.8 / 22.7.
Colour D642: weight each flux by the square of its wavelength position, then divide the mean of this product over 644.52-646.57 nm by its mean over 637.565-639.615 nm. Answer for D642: 0.96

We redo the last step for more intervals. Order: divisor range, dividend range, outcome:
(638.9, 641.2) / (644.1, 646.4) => 0.95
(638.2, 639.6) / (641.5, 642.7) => 0.92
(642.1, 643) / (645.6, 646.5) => 1.08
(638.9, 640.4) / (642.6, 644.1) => 0.90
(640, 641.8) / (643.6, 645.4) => 0.93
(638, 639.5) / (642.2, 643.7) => 0.88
